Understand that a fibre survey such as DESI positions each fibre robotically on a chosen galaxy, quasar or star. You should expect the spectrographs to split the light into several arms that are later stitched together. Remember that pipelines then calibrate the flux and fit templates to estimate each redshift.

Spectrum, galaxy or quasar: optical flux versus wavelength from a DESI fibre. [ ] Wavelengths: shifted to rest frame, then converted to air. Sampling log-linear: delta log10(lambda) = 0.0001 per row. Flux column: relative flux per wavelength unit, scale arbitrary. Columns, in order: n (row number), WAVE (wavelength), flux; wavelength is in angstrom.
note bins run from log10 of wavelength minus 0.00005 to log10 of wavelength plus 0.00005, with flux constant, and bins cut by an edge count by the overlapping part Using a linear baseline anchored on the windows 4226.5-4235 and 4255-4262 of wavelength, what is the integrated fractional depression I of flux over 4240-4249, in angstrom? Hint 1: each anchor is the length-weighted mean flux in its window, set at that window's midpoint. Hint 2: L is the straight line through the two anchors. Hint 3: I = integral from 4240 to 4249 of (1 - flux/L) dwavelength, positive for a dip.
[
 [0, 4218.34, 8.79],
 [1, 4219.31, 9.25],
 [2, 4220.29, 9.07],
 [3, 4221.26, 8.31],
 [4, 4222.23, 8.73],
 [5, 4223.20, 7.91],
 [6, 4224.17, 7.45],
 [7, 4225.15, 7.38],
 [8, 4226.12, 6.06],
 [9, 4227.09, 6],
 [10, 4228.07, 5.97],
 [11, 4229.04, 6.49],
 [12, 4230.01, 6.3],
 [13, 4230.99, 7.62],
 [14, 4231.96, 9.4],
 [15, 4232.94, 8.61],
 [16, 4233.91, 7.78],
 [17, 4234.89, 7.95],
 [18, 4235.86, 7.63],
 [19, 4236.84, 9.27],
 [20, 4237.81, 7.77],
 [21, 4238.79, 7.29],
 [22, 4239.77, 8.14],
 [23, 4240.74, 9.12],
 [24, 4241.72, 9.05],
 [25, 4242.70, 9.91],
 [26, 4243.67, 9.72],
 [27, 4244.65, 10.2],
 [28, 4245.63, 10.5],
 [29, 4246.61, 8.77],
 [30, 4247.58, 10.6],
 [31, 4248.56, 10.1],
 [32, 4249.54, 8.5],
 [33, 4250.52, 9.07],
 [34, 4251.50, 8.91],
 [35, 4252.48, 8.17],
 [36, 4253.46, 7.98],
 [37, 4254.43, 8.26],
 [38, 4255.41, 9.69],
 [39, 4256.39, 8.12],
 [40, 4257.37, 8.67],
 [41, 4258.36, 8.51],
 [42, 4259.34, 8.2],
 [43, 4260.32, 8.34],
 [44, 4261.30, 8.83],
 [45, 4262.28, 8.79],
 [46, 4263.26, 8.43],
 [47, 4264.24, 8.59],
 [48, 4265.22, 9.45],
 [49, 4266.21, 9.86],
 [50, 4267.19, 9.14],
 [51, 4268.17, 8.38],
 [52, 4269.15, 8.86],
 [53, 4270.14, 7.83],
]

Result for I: -2.0 angstrom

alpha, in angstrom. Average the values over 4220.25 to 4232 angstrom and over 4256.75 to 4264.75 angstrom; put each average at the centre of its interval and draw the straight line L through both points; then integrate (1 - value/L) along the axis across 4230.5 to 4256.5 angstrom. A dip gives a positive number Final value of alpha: -3.0 angstrom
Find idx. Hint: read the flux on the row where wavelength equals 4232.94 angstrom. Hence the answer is 8.61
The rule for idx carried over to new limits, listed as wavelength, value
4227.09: 6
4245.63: 10.5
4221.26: 8.31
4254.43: 8.26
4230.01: 6.3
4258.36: 8.51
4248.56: 10.1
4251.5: 8.91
